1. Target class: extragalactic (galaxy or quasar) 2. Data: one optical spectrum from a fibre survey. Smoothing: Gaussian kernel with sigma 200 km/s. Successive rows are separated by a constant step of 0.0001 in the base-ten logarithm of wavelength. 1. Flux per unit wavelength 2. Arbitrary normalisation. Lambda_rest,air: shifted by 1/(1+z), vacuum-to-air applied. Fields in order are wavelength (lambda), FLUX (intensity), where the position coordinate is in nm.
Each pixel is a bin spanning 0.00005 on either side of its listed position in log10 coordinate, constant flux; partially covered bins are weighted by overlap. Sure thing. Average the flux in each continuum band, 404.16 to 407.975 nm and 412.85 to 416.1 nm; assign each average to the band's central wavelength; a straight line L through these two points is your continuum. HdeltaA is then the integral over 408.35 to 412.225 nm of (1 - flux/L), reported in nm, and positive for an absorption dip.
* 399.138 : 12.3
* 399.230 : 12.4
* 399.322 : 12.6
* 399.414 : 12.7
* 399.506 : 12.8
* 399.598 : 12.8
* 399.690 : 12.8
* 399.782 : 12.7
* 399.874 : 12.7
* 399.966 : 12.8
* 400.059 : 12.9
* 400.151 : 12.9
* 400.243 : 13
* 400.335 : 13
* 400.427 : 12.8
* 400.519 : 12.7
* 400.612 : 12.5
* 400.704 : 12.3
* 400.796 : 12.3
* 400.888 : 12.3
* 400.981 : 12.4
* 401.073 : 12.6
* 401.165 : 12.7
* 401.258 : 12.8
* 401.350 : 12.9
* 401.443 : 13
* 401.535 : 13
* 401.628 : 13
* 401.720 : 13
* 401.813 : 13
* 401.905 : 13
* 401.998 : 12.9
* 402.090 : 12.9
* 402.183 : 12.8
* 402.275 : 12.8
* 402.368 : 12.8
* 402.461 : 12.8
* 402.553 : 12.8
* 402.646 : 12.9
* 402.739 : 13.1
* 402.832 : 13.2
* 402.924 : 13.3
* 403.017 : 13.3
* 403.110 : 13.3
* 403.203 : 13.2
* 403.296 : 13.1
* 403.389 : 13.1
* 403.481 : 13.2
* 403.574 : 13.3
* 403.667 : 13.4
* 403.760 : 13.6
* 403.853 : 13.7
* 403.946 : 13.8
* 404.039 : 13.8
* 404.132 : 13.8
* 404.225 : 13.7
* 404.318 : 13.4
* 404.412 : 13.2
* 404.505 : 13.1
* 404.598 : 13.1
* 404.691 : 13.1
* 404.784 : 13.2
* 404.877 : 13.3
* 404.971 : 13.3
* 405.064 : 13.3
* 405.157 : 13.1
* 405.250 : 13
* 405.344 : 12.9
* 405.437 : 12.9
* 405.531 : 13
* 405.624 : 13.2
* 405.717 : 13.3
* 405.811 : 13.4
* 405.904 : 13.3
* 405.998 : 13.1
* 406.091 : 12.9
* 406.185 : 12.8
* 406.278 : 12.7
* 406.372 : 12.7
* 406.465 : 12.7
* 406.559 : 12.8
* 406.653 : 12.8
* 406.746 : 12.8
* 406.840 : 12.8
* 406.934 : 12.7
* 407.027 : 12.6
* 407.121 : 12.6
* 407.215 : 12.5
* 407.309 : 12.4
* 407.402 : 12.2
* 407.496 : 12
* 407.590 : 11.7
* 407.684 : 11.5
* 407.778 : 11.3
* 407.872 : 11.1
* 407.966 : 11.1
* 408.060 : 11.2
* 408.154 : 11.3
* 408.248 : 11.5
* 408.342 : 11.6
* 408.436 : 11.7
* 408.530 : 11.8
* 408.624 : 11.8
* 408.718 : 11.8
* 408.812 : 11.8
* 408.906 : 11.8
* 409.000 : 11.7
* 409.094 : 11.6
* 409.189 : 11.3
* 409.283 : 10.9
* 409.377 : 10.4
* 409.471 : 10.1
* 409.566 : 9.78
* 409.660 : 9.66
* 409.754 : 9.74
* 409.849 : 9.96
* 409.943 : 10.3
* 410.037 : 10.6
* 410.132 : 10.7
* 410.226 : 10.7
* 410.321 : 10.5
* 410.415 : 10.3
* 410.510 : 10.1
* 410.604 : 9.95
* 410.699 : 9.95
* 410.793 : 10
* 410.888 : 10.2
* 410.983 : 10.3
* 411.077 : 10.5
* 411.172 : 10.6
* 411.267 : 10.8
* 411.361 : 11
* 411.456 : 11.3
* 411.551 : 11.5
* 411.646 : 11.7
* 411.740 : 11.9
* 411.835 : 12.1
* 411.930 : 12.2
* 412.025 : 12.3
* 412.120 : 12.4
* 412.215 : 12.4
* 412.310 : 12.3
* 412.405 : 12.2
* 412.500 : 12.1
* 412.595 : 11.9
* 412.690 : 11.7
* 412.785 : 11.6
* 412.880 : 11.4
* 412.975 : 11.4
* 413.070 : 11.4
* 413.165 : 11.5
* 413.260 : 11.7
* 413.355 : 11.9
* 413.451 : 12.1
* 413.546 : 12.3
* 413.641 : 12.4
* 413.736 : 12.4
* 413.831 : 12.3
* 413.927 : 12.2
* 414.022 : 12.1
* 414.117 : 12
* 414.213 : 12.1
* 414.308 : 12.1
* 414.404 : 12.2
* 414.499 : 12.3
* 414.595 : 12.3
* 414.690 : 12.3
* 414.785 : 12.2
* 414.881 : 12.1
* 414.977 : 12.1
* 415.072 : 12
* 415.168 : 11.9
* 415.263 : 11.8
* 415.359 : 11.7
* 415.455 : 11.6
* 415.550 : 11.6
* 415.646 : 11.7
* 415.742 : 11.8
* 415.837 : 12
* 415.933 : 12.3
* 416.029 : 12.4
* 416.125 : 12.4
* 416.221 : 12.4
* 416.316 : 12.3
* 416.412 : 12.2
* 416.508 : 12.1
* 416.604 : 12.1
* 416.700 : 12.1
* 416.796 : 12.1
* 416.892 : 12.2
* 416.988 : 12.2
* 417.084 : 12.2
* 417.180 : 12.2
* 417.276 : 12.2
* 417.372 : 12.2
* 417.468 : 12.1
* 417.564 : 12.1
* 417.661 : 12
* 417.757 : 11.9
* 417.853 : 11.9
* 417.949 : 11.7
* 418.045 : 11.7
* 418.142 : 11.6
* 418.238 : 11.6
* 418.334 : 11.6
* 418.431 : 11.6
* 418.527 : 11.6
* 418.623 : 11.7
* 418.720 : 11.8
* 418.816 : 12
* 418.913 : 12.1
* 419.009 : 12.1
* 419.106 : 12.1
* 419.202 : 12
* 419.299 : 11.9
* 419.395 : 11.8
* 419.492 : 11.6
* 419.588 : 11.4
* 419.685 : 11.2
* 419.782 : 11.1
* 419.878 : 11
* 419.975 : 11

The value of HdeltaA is 0.44 nm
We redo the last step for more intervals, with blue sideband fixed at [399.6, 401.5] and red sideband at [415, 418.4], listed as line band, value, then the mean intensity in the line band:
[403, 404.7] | -0.11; 13.4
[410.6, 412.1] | 0.14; 11.1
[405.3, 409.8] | 0.15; 12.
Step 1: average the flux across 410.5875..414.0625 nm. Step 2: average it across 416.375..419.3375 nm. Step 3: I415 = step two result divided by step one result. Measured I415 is 1.0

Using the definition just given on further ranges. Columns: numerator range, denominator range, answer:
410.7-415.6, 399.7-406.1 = 0.90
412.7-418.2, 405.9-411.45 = 1.06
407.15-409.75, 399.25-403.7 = 0.88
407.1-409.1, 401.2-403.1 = 0.90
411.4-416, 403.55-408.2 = 0.94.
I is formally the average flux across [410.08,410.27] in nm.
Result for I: 10.7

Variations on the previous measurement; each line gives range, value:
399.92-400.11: 12.8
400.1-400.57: 12.9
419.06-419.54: 11.9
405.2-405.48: 12.9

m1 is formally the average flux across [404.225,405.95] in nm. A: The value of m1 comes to 13.2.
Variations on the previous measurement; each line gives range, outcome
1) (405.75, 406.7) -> 12.9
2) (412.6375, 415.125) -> 12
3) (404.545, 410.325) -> 12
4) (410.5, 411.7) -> 10.6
